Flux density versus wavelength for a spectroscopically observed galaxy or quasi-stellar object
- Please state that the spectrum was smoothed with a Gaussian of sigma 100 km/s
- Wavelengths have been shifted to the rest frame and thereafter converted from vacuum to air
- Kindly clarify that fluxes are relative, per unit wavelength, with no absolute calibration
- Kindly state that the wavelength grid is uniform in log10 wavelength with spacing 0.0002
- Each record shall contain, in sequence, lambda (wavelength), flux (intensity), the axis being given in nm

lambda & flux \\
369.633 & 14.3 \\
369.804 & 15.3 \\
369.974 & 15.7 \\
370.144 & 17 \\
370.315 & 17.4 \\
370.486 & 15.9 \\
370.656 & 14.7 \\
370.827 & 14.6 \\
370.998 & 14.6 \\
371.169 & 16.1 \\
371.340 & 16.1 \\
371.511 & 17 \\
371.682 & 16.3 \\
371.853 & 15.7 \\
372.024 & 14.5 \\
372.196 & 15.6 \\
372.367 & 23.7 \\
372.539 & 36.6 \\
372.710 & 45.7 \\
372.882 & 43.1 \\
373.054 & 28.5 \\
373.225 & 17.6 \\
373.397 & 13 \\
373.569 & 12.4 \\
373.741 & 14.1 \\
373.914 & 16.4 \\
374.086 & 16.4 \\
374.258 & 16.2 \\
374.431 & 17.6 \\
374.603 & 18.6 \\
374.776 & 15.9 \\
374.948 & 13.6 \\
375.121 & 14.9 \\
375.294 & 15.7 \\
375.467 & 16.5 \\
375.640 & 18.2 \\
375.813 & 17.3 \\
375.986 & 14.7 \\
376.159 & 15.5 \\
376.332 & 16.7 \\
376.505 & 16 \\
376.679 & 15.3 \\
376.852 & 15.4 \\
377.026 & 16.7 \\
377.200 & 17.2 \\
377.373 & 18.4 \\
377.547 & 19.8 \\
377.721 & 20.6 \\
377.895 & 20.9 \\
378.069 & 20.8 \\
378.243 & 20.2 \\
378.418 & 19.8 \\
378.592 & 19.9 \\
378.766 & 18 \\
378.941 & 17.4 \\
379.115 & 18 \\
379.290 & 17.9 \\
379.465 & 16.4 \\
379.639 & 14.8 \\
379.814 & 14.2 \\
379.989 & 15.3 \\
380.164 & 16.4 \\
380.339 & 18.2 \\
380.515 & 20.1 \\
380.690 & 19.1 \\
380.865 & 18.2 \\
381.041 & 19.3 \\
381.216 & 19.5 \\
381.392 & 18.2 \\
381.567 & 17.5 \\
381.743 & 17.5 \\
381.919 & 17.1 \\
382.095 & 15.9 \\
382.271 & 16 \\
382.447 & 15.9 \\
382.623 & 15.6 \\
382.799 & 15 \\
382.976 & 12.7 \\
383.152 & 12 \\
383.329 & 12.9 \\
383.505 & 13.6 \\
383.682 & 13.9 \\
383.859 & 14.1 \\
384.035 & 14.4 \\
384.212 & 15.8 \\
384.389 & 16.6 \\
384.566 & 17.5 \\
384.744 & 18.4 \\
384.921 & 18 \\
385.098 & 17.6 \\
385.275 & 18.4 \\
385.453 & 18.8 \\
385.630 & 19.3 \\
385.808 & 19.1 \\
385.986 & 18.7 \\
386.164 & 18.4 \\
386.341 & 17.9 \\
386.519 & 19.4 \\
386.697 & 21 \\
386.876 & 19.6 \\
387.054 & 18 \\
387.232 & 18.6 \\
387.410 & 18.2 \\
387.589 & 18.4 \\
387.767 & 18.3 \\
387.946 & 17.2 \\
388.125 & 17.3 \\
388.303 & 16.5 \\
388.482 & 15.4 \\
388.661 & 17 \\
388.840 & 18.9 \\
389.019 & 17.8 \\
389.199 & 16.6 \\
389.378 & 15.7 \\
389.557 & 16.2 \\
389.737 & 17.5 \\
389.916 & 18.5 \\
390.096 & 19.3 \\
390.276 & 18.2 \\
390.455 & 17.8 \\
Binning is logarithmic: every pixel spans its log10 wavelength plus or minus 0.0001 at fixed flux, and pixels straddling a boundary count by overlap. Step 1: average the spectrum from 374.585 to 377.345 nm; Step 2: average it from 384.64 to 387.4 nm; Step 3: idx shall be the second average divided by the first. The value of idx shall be 1.2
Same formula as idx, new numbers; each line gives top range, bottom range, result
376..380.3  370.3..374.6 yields 0.89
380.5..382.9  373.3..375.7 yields 1.11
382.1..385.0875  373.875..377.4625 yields 0.93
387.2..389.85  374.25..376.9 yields 1.07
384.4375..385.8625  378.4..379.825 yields 1.05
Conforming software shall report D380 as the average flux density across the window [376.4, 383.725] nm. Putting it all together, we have 17.1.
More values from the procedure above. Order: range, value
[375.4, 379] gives 17.9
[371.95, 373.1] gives 29.9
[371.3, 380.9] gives 18.6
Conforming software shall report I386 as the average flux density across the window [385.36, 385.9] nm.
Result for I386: 19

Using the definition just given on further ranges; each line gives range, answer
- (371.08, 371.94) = 16.2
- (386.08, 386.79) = 19.2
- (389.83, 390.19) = 18.9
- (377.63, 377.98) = 20.7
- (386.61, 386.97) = 20.2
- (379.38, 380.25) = 15.4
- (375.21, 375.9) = 16.9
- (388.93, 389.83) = 16.8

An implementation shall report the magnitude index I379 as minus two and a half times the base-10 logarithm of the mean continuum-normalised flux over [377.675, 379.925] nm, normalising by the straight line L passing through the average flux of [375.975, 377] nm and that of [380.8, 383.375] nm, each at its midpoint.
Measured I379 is -0.15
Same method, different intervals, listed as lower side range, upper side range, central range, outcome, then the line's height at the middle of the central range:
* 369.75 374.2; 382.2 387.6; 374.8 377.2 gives 0.17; 18.6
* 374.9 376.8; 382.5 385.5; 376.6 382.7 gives -0.13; 15.7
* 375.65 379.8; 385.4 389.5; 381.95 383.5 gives 0.22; 17.9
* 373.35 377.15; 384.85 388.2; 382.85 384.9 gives 0.21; 17.9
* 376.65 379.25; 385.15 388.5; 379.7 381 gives 0.07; 18.6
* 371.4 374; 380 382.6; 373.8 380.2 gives 0.15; 19.8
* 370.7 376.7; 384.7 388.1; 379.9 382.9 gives 0.08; 18.6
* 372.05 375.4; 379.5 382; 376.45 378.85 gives 0.02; 18.9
